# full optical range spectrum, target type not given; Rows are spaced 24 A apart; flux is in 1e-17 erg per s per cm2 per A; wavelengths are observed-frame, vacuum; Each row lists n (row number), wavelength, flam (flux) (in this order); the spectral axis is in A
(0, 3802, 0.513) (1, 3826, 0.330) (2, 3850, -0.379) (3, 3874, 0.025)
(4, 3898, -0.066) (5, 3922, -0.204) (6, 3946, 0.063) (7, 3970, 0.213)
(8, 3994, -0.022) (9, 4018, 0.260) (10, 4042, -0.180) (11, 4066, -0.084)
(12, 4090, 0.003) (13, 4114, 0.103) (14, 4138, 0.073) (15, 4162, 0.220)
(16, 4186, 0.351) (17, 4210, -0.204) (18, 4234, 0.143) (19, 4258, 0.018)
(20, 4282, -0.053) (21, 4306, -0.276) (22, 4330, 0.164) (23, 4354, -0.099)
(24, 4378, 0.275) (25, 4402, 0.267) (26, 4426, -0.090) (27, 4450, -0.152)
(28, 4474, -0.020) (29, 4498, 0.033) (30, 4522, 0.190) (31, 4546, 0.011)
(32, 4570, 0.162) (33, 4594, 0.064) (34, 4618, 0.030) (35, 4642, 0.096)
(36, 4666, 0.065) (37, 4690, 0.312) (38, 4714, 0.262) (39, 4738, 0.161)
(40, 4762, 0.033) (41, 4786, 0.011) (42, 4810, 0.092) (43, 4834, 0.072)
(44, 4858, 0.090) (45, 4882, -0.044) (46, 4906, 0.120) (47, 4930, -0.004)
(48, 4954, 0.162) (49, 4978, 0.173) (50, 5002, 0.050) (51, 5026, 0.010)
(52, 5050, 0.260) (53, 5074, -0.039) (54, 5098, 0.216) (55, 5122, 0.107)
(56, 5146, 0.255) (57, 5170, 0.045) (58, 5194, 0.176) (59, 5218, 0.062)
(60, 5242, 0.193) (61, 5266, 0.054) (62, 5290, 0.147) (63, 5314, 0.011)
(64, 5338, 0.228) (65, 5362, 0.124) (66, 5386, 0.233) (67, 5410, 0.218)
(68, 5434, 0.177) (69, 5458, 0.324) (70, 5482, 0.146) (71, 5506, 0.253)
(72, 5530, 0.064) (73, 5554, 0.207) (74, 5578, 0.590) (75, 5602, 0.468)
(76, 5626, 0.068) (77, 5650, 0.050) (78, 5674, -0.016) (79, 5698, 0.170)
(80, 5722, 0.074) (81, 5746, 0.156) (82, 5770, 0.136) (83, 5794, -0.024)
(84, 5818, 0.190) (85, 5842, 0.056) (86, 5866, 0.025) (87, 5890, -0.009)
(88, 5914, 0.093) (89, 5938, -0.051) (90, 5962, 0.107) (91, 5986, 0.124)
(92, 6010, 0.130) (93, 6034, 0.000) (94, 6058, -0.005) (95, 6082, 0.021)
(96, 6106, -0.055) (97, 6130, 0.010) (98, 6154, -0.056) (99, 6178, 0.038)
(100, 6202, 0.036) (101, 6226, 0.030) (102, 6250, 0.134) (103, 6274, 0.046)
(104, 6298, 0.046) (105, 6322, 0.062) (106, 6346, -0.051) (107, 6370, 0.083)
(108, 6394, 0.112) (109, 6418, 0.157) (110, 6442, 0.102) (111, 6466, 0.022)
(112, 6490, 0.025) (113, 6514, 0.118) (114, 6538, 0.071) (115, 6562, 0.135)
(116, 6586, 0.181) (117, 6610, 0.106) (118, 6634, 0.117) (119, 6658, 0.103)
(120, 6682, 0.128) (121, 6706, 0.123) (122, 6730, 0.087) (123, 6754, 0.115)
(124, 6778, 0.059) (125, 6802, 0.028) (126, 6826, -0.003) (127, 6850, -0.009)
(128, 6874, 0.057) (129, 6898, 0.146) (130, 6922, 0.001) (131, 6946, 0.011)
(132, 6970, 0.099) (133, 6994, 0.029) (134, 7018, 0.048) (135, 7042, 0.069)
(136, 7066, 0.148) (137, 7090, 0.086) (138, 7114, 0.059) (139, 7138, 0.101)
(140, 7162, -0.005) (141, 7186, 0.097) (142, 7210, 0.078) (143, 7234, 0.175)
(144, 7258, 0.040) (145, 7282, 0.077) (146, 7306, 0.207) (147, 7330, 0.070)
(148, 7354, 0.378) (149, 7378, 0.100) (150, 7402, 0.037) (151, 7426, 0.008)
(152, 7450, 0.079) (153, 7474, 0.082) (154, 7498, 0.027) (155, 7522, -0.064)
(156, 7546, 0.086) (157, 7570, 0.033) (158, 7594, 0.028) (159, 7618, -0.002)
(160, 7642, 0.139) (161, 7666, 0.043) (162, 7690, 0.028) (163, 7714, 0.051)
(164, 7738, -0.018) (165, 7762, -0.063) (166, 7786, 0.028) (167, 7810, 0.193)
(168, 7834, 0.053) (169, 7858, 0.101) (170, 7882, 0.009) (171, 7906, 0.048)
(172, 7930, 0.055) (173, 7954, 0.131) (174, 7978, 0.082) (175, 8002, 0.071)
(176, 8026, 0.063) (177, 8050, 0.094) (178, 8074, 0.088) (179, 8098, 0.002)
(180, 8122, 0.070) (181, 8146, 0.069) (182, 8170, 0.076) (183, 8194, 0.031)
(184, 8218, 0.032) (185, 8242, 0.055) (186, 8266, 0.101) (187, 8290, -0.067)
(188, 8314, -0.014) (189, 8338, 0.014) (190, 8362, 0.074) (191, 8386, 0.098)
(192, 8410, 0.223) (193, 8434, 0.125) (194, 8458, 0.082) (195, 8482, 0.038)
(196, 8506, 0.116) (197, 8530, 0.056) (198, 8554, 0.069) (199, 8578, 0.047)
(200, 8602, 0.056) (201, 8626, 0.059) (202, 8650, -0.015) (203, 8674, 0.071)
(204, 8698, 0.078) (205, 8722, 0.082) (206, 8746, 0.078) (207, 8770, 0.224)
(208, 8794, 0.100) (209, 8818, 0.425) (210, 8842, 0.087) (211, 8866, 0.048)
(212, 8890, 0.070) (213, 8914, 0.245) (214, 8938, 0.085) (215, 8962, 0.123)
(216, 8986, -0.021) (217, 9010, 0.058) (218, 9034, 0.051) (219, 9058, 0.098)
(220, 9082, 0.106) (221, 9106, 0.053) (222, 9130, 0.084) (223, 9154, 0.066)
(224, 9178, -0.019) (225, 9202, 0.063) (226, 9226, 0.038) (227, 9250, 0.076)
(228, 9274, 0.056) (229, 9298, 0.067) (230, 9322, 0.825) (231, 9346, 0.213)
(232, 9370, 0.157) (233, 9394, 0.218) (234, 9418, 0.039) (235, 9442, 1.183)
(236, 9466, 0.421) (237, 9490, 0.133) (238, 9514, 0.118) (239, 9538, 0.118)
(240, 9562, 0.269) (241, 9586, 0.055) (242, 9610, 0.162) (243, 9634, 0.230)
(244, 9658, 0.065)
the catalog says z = 0.12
